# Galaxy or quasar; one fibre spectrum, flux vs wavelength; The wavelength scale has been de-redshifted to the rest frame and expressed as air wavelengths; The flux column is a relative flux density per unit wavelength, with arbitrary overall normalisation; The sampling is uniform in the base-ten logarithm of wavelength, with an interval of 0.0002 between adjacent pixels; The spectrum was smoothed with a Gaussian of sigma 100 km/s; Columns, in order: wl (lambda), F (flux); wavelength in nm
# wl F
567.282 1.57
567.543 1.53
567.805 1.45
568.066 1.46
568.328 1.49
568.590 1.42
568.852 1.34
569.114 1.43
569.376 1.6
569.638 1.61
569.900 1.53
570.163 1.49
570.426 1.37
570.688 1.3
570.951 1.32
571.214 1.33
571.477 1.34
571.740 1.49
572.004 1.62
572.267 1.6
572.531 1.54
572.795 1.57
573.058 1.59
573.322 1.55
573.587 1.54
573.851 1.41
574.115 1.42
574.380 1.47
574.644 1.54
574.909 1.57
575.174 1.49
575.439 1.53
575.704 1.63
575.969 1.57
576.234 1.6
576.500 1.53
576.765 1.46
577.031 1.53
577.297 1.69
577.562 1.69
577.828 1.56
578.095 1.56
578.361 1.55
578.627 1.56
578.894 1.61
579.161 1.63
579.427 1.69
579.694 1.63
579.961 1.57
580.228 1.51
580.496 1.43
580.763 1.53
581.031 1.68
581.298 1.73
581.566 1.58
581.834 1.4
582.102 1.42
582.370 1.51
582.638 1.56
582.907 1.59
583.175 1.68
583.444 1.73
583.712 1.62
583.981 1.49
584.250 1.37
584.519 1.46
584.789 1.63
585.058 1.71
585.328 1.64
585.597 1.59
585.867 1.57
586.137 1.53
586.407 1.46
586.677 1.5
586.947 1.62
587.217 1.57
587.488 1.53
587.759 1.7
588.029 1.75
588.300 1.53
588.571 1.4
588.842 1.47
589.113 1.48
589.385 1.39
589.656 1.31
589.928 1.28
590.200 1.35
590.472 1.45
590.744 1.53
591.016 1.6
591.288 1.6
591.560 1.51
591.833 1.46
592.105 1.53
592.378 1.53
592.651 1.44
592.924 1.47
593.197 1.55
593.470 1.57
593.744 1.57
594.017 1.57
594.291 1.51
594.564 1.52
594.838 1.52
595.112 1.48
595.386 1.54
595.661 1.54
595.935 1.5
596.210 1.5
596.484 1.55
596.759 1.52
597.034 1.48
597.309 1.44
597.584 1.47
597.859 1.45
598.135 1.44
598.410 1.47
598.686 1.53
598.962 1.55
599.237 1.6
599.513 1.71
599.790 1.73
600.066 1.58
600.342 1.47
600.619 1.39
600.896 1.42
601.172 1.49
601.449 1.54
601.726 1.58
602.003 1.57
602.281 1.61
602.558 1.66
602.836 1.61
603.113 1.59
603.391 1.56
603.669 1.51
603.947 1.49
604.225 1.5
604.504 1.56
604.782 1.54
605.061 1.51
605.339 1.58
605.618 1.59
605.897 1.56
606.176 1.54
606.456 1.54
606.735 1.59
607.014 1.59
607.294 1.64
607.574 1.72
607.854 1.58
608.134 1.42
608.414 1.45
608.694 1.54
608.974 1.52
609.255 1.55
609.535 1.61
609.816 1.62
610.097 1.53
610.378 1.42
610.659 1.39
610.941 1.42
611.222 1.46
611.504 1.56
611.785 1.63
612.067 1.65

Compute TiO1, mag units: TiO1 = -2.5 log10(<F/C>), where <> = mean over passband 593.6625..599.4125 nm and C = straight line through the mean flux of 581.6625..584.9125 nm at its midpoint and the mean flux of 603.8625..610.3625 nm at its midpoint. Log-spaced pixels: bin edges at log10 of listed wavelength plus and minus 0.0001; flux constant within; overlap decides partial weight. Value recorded 0.02 mag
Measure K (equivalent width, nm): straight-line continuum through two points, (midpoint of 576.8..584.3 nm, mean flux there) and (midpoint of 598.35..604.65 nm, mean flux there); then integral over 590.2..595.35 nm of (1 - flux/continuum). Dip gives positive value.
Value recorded 0.15 nm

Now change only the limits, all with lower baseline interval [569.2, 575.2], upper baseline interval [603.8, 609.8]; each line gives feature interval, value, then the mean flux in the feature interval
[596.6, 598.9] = 0.09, 1.48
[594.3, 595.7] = 0.01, 1.52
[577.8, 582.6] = -0.19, 1.56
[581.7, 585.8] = -0.13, 1.56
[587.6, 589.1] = -0.04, 1.56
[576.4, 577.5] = -0.05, 1.56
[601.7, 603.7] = -0.06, 1.59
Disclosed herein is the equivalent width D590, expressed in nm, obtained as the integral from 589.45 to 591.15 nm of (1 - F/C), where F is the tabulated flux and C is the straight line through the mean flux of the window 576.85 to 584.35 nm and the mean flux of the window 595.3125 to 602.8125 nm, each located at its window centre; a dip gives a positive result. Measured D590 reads 0.146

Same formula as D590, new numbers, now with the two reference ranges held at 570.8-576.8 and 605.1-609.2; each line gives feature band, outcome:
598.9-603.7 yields -0.05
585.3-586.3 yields -0.03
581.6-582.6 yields 0.04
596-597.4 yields 0.04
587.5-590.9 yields 0.13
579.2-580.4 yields -0.06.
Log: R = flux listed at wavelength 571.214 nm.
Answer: 1.33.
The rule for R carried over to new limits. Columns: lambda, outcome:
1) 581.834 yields 1.4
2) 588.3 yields 1.53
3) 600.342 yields 1.47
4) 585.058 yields 1.71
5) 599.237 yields 1.6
